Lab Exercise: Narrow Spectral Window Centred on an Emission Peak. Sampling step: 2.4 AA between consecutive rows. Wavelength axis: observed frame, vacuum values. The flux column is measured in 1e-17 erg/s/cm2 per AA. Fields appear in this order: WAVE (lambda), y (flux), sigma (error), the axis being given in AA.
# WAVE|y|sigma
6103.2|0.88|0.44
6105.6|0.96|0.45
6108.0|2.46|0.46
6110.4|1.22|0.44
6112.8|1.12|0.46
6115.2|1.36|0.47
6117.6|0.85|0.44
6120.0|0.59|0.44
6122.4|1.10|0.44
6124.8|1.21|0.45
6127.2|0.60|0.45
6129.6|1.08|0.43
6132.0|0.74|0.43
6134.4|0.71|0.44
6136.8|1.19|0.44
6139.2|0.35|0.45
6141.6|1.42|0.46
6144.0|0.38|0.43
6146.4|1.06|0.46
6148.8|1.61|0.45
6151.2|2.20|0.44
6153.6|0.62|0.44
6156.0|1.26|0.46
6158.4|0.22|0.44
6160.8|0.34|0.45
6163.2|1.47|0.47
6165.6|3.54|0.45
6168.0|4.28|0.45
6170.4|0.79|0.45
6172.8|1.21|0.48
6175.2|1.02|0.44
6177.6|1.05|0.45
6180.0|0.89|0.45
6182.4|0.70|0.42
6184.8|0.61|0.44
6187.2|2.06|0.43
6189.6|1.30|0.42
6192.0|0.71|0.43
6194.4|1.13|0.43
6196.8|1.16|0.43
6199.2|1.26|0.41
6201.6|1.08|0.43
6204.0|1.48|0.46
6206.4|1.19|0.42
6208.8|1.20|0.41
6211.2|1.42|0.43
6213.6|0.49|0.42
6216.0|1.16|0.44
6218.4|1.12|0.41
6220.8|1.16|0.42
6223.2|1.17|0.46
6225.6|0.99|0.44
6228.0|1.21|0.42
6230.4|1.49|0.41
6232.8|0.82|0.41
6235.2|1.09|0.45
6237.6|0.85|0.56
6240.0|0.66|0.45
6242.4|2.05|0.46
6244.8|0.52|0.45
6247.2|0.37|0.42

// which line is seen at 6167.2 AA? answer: [O III]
